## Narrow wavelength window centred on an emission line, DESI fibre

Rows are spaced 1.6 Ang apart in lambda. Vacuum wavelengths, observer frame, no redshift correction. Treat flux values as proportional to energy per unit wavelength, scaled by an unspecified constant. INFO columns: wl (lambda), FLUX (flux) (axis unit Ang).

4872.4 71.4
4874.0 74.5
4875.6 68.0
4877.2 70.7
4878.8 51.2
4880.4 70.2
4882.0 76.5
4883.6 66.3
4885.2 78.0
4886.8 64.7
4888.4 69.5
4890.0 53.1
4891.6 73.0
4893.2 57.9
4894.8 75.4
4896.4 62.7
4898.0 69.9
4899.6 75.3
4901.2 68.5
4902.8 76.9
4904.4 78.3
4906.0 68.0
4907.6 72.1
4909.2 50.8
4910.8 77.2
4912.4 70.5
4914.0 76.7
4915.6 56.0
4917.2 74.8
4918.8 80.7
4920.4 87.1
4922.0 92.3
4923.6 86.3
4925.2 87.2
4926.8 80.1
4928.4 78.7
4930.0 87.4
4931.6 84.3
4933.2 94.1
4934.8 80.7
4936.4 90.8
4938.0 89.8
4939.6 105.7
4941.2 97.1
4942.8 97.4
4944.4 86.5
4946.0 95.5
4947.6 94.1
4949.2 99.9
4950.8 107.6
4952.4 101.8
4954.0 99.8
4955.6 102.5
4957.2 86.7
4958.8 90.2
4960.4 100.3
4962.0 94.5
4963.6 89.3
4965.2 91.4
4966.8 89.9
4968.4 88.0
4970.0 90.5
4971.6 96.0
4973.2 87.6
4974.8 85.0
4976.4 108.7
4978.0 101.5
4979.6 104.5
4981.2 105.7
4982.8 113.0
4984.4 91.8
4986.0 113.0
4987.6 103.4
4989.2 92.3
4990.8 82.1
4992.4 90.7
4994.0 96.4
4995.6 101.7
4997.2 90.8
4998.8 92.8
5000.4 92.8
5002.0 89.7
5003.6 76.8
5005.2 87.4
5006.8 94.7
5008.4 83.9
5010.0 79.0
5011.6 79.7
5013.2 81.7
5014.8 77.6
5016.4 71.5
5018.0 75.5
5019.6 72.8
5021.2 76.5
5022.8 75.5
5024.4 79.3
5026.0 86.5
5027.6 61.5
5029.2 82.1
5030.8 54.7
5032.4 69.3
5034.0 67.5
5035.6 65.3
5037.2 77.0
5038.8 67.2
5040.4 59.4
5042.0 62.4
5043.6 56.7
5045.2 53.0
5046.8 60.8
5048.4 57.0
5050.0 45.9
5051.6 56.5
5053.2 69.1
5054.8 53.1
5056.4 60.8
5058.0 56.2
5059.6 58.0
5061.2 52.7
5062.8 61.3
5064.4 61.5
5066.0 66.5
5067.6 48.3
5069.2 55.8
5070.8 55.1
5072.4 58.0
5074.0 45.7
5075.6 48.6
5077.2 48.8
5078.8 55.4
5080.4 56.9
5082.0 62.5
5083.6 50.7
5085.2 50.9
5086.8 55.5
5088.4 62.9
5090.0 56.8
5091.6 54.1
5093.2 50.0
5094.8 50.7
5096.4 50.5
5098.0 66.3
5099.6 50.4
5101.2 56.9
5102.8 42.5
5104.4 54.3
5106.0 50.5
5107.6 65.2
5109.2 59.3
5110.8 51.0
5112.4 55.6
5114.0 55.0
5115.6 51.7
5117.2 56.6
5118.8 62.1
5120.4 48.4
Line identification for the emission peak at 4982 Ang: C III] 1909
